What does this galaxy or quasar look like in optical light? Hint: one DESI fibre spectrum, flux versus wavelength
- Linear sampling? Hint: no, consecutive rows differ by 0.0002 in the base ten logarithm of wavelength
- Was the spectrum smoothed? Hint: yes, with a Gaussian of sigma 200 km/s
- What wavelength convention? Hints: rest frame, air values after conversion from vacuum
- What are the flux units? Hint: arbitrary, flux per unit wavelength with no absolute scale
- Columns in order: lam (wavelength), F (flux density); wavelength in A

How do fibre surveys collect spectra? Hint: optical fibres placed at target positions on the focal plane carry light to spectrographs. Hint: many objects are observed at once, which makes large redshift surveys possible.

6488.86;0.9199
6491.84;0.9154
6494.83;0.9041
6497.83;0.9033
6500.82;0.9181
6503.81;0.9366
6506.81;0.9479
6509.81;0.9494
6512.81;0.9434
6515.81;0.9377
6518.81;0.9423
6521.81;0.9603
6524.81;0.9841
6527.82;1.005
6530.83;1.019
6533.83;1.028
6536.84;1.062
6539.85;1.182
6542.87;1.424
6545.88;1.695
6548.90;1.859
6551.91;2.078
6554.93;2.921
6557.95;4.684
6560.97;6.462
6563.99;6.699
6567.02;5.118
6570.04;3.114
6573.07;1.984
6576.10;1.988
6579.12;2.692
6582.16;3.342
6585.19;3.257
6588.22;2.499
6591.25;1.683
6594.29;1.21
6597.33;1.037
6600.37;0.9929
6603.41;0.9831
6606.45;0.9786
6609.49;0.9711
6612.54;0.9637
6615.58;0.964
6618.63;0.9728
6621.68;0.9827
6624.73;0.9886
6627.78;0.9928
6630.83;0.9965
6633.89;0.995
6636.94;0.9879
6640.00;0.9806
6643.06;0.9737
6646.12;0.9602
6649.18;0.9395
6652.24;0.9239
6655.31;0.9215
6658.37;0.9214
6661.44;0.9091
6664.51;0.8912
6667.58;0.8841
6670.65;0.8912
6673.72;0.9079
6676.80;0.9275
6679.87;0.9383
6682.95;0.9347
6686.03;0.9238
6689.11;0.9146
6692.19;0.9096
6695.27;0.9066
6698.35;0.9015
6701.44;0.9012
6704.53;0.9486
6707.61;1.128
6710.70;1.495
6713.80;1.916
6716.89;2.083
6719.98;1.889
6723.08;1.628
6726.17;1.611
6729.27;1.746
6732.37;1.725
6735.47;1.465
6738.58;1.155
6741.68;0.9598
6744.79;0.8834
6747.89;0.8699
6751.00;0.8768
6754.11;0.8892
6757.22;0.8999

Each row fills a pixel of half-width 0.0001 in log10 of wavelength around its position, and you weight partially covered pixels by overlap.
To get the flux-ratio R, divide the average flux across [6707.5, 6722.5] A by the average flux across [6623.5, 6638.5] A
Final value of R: 1.77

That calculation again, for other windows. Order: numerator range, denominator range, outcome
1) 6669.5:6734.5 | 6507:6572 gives 0.57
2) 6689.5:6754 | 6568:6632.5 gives 0.79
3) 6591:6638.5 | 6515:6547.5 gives 0.92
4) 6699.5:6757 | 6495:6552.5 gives 1.18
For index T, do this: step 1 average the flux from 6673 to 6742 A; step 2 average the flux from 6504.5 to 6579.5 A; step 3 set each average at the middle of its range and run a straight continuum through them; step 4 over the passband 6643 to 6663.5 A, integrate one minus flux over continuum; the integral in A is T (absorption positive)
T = 8.3 A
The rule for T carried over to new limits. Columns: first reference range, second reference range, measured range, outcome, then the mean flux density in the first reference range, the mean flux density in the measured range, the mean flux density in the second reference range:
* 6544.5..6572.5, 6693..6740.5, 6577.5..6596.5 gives 5.59 A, 3.8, 2.39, 1.42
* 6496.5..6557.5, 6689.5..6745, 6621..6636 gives 3.78 A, 1.3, 0.992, 1.35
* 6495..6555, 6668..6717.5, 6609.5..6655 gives 5.97 A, 1.19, 0.971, 1.08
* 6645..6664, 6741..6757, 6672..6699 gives -0.09 A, 0.927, 0.919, 0.893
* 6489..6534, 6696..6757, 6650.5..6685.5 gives 8.51 A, 0.95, 0.914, 1.3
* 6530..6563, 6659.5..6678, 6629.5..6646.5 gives 3.91 A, 2.41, 0.983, 0.901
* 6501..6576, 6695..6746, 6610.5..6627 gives 7.50 A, 2.1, 0.975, 1.39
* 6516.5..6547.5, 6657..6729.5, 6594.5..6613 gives 2.24 A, 1.13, 1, 1.16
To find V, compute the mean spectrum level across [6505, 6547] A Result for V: 1.07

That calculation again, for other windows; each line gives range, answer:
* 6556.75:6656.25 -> 1.94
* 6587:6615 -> 1.23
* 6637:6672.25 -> 0.929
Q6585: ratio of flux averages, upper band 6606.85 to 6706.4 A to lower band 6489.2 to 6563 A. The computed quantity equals 0.6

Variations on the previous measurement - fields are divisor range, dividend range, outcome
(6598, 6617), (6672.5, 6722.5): 1.20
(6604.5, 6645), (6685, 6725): 1.31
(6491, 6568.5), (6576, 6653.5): 0.70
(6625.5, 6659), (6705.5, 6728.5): 1.72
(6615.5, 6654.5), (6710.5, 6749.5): 1.53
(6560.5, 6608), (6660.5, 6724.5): 0.43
